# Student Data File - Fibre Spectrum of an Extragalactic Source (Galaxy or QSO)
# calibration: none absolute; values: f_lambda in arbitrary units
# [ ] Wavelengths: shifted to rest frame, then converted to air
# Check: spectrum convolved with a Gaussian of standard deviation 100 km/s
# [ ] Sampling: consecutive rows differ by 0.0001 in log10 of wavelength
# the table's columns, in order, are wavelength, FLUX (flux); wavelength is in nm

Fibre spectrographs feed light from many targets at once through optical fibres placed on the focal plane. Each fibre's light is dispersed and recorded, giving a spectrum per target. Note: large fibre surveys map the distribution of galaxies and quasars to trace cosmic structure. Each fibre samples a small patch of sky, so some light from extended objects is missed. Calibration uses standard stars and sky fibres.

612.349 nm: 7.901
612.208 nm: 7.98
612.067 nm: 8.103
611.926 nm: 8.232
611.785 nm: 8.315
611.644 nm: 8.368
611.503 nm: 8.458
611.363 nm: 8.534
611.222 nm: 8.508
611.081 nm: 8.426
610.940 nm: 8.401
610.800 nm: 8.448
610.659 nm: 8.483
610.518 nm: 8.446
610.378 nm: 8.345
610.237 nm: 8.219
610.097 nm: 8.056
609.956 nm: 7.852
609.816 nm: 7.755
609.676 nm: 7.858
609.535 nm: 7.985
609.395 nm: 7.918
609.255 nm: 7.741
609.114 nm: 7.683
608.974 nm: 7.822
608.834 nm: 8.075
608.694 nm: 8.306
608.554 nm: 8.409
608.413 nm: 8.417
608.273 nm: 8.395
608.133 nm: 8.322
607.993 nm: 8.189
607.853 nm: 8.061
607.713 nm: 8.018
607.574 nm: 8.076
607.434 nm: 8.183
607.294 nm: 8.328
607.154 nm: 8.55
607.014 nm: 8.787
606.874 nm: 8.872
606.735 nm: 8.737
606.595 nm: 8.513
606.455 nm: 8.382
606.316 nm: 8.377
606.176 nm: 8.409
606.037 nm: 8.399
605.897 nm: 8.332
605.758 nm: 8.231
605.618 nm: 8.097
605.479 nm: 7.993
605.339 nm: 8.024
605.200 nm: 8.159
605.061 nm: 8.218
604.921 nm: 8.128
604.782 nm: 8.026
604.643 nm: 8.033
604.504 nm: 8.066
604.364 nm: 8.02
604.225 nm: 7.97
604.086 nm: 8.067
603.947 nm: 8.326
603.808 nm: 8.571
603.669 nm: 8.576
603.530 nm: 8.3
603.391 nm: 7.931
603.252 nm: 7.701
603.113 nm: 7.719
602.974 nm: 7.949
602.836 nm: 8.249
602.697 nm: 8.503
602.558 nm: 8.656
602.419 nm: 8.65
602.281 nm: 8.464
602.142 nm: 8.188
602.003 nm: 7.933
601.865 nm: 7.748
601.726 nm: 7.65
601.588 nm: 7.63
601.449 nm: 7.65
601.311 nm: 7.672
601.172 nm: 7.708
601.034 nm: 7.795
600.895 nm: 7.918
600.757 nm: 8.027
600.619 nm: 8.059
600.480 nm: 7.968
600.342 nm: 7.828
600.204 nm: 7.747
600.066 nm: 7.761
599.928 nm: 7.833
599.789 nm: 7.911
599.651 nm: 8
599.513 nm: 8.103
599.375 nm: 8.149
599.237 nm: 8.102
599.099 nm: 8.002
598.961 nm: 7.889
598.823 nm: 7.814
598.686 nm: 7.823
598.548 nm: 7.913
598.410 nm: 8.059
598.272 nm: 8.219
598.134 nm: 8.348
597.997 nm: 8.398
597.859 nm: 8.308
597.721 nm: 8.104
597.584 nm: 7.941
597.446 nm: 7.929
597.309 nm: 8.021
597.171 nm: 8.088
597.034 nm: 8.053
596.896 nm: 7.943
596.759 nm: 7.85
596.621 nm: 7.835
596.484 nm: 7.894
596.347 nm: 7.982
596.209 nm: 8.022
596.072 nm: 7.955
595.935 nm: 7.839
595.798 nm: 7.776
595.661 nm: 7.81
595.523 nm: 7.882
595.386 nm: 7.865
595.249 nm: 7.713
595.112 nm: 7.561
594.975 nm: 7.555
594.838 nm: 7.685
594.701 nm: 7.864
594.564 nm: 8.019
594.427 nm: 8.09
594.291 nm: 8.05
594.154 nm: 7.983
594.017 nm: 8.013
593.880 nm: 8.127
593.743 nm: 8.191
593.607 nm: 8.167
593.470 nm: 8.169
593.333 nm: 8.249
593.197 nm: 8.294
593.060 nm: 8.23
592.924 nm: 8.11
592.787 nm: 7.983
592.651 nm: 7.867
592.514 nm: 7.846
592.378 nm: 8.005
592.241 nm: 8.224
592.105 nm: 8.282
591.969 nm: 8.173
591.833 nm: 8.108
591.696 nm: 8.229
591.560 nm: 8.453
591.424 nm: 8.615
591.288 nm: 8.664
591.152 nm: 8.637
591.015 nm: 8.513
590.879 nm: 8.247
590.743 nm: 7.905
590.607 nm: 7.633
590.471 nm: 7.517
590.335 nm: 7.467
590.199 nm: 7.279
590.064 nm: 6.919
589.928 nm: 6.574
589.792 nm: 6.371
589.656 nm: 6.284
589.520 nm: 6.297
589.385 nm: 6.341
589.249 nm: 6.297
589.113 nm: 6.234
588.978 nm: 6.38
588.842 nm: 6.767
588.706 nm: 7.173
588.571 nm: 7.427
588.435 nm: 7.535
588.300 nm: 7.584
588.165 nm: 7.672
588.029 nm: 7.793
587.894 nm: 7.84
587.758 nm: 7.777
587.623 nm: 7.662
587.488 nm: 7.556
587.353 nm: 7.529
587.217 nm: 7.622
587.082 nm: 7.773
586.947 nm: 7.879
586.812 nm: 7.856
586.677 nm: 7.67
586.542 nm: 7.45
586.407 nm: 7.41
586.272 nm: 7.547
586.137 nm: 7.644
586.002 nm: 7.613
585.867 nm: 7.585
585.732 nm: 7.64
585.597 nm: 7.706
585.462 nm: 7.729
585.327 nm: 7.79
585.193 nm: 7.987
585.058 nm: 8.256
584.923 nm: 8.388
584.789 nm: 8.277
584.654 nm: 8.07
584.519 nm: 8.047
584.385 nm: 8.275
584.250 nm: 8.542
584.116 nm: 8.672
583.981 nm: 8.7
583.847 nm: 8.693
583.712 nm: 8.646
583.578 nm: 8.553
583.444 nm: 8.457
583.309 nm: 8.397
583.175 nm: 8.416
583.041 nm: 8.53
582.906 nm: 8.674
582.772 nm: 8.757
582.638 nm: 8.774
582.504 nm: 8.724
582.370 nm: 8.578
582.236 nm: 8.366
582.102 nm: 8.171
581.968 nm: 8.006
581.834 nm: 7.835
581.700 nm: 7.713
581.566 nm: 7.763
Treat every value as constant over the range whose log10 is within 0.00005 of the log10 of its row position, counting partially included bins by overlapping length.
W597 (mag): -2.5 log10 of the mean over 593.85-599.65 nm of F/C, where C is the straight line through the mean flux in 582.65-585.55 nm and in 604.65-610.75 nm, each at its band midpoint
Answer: 0.043 mag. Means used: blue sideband 8.38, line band 7.97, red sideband 8.21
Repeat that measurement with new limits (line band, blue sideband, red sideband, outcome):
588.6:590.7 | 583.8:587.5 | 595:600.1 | 0.17 mag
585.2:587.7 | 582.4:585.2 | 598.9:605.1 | 0.10 mag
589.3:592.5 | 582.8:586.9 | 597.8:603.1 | 0.05 mag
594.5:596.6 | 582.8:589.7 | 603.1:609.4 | 0.02 mag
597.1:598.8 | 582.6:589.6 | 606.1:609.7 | -0.01 mag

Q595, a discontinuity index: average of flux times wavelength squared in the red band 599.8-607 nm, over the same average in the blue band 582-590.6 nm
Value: 1.1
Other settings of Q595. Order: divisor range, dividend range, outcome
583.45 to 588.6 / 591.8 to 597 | 1.04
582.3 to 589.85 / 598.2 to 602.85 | 1.08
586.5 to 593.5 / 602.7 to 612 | 1.14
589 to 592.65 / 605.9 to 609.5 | 1.16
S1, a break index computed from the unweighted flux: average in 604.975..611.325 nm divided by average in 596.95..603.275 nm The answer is 1.03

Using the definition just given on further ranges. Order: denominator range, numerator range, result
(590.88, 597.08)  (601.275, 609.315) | 1.02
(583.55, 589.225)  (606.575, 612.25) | 1.06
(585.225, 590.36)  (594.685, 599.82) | 1.09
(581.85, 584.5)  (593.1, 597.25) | 0.94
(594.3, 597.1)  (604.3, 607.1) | 1.05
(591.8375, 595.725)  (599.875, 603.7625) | 1.00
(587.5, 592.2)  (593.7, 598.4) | 1.06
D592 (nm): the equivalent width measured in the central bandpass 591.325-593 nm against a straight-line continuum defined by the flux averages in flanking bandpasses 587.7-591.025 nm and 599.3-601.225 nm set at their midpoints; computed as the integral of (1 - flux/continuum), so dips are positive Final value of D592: -0.18 nm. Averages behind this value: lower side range 7.17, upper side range 7.92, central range 8.17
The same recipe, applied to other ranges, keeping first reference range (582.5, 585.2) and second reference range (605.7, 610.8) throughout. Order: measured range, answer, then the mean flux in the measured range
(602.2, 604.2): 0.01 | 8.26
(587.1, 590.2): 0.49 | 7.09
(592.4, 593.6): 0.04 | 8.09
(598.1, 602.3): 0.20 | 7.92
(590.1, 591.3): 0.07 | 7.93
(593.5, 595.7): 0.12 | 7.91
